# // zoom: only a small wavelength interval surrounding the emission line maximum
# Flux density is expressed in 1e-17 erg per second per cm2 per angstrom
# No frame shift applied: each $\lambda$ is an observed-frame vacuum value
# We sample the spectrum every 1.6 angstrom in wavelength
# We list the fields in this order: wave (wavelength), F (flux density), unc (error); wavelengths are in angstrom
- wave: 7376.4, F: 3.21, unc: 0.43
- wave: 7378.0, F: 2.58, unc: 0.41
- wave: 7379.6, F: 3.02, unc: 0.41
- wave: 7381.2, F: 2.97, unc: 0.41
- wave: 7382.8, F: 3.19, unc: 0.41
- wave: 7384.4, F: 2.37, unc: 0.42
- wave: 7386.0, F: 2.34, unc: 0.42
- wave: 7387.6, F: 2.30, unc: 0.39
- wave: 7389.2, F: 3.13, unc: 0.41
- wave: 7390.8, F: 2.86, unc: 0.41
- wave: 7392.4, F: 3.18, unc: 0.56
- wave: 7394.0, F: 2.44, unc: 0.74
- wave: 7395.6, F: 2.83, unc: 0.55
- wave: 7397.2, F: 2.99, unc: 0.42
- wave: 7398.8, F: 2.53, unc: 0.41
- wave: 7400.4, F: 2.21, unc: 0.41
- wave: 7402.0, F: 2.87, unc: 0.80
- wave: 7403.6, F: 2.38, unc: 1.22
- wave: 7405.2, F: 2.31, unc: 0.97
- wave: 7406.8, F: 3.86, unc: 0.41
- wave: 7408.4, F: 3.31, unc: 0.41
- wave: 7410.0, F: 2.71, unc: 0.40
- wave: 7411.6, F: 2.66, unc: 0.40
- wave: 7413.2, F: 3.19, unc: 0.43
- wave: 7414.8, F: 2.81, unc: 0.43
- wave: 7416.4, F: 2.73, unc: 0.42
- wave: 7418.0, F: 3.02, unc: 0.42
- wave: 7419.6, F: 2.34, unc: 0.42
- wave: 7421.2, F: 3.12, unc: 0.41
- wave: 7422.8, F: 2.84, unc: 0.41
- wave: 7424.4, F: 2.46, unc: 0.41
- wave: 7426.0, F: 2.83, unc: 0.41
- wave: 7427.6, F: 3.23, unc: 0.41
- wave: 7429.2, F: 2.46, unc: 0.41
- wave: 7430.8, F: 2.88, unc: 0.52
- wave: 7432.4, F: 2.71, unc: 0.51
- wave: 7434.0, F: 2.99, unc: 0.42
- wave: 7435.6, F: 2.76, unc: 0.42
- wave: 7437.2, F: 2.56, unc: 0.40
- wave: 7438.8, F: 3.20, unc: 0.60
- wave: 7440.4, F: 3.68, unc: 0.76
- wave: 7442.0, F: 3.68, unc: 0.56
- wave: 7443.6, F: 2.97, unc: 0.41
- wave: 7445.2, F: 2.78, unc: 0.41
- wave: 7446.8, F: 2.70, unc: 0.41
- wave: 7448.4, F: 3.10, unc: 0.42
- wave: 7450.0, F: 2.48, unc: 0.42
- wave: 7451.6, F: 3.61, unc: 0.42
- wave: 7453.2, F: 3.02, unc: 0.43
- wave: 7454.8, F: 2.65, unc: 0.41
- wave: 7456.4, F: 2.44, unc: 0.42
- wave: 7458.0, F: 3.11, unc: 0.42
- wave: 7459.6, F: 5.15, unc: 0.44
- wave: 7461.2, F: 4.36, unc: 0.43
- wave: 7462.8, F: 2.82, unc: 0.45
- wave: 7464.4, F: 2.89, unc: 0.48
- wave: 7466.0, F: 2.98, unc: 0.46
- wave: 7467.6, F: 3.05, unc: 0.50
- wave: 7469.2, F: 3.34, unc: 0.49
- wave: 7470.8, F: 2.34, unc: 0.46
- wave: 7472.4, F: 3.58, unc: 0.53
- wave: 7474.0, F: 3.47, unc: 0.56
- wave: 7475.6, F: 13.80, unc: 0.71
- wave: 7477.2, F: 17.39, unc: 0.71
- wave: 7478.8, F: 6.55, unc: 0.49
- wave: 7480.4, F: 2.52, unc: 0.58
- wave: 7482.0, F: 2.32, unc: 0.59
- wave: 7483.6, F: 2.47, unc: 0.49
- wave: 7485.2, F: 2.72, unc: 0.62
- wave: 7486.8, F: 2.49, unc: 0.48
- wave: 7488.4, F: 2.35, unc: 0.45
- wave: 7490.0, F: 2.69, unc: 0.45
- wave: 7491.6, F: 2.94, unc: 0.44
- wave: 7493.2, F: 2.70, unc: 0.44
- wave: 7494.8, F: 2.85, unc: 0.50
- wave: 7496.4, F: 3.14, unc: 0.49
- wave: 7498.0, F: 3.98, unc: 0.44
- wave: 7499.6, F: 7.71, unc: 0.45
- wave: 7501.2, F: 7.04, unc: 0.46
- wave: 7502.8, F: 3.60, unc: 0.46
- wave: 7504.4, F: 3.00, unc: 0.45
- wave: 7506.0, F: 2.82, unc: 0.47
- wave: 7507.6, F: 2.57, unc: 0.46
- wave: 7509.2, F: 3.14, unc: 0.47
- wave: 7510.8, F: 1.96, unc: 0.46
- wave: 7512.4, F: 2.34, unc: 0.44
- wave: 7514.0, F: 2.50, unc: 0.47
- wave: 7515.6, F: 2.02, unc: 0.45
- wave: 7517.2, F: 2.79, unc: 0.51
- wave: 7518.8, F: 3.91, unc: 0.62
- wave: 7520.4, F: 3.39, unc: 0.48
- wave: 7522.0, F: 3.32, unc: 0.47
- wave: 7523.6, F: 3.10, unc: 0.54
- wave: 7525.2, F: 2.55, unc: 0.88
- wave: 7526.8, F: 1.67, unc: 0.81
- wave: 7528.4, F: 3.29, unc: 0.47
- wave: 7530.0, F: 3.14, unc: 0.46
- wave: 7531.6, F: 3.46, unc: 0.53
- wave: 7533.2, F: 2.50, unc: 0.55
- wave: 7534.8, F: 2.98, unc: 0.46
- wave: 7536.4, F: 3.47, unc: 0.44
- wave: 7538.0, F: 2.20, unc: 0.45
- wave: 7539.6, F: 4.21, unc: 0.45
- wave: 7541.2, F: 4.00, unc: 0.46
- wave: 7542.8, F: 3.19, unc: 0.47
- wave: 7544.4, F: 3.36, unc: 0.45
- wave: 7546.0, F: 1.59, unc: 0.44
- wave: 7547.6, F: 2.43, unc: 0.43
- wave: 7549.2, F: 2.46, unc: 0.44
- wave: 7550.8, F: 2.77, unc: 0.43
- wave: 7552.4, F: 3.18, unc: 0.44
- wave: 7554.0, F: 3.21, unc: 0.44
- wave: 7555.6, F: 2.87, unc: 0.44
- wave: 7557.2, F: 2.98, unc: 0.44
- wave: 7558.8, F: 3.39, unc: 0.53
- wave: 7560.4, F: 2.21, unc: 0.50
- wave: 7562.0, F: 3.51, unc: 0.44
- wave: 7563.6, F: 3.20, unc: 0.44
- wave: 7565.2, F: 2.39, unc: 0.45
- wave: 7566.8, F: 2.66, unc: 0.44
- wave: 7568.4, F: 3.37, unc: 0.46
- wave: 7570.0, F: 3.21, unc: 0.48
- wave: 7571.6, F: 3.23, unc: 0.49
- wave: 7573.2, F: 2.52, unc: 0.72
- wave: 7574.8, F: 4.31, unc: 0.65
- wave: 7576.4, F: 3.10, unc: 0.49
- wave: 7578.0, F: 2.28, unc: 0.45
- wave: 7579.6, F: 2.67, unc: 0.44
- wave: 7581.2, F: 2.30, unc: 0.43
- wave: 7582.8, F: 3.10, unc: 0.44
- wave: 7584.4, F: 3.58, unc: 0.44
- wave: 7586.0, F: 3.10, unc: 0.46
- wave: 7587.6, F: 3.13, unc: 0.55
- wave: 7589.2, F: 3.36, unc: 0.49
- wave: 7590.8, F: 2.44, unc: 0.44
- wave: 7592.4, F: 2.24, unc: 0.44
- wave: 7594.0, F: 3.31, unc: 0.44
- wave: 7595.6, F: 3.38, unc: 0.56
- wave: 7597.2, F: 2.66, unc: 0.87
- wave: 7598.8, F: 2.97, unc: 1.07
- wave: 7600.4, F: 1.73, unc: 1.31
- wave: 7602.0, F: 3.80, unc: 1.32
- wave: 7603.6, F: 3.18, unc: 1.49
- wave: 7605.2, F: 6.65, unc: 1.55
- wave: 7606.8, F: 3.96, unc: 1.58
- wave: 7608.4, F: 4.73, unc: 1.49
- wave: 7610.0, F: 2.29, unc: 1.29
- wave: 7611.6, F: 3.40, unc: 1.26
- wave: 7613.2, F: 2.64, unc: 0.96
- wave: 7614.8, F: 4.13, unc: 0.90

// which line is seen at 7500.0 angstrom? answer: [N II]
